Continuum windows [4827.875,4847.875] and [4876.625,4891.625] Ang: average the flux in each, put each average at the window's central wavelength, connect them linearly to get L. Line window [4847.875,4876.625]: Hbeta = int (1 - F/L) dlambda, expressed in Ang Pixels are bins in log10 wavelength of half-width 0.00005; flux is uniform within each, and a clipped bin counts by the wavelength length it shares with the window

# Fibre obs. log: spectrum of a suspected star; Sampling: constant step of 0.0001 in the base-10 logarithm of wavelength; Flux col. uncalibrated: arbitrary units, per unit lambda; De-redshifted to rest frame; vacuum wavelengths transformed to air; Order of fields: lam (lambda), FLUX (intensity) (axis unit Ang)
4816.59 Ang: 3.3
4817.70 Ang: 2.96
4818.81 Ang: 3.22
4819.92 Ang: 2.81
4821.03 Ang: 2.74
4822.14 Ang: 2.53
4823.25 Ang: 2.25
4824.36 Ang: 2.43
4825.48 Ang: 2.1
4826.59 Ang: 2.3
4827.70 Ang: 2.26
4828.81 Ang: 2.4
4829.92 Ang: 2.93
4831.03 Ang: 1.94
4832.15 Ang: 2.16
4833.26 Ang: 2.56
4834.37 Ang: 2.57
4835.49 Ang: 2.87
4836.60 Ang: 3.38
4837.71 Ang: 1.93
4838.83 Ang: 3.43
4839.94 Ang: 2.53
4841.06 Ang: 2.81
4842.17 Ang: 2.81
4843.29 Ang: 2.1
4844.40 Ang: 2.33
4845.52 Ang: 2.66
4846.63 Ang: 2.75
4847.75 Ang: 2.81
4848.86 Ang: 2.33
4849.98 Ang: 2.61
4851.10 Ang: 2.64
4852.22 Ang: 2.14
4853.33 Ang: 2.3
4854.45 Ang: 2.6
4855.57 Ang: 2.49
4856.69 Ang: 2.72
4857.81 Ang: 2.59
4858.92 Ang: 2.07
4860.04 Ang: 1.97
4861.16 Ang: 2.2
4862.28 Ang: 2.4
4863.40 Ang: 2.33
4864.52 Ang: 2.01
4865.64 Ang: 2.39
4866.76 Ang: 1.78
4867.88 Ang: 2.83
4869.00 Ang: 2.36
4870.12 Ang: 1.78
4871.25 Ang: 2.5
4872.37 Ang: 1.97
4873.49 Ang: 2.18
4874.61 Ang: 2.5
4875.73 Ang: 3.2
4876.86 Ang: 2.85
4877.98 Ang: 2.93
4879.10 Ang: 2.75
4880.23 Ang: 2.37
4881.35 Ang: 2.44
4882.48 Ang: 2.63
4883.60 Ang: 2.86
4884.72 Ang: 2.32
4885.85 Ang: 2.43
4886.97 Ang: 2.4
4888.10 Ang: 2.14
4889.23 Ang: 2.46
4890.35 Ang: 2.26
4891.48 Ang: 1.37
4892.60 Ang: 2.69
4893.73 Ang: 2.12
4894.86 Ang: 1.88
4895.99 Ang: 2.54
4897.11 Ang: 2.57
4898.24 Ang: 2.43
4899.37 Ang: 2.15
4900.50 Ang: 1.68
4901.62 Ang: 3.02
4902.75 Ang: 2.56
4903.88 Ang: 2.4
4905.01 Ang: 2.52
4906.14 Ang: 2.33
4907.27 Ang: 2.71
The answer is 1.8 Ang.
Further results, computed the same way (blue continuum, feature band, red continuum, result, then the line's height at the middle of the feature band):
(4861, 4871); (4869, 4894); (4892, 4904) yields -1.3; 2.3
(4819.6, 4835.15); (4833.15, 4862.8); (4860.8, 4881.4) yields -1.5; 2.42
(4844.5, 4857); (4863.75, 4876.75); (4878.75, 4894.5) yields 0.6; 2.44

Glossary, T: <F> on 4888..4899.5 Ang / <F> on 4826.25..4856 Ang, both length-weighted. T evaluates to 0.9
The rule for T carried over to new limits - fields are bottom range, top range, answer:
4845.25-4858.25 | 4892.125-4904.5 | 0.93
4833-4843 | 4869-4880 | 0.91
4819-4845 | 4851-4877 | 0.93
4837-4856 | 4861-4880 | 0.95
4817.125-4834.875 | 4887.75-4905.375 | 0.92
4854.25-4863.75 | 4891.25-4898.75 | 0.96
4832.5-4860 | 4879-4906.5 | 0.92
